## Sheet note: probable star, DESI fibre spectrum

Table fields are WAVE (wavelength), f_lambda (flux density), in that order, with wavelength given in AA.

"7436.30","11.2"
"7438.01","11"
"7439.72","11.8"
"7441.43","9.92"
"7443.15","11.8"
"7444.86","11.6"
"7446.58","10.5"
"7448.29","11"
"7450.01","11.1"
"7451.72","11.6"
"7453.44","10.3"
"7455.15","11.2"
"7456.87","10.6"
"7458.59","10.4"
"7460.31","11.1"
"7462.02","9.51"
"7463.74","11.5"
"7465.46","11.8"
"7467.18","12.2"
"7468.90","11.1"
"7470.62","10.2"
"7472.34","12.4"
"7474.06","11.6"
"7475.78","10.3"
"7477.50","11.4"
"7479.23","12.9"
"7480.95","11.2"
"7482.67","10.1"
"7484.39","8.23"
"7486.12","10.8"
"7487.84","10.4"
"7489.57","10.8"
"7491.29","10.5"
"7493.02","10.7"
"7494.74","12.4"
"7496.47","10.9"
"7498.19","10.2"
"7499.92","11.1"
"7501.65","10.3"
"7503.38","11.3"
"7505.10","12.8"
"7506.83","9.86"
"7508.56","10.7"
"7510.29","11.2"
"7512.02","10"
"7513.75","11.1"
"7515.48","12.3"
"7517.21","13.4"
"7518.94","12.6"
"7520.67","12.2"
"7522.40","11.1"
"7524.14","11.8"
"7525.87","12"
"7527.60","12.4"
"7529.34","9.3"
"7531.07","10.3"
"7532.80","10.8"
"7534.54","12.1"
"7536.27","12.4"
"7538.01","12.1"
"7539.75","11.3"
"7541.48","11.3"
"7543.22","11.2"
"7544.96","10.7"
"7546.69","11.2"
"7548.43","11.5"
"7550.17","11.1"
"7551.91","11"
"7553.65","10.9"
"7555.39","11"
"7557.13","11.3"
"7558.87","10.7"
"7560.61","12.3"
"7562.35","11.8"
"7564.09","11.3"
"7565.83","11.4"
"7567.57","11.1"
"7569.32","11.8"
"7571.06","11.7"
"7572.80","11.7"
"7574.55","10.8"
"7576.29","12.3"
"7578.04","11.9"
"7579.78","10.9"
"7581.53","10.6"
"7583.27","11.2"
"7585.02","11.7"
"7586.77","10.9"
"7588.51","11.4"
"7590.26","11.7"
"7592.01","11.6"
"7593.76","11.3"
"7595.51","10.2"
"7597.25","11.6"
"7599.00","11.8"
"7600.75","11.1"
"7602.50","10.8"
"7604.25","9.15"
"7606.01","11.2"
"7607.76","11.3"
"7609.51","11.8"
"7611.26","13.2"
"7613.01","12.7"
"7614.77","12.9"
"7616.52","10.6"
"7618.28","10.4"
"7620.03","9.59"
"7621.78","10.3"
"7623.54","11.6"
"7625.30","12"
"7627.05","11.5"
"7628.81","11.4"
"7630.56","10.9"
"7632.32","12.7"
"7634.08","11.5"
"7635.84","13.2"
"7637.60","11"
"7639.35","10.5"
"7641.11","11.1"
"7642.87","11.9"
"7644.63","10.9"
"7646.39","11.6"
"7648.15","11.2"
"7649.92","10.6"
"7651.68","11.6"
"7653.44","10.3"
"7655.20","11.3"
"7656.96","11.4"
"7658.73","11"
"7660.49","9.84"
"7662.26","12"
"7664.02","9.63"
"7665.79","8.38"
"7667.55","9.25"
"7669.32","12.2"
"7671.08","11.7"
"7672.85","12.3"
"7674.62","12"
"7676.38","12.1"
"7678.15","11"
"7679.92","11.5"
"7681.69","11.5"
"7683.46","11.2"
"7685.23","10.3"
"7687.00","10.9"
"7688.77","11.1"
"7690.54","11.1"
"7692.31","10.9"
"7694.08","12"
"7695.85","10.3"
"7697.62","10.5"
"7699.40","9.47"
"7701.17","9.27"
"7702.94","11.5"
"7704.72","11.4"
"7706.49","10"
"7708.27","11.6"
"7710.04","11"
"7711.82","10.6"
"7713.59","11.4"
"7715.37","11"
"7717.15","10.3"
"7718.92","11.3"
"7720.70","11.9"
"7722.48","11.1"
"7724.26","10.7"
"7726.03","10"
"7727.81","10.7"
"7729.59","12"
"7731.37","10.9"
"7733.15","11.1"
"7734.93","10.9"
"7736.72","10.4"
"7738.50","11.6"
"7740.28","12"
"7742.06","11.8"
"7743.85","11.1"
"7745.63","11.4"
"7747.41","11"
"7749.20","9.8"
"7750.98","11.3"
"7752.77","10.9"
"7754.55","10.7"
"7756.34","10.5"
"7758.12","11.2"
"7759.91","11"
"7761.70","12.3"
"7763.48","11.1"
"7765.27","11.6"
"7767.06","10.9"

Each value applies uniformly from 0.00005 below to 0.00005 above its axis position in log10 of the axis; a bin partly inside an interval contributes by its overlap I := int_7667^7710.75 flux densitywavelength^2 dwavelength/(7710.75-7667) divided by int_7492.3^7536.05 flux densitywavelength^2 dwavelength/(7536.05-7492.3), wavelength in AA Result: 1.02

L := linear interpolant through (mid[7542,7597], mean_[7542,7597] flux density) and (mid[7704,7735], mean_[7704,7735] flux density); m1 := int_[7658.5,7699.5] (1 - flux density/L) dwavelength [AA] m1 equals 0.5 AA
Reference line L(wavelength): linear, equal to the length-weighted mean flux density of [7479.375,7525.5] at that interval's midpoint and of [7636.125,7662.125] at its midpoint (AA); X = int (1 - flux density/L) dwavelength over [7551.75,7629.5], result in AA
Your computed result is -1.5 AA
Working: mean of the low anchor 11.1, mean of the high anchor 11.1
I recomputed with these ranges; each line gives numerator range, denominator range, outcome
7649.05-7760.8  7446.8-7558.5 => 1.04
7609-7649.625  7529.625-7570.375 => 1.04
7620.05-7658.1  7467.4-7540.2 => 1.05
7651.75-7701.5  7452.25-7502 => 1.05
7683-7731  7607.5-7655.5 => 0.97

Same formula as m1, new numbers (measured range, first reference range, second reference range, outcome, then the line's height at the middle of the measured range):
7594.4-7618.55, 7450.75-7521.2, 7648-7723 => -0.8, 11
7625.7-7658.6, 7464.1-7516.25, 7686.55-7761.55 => -1.2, 11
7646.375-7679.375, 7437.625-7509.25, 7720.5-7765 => 0.1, 11.1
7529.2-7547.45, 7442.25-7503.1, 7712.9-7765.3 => -0.4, 11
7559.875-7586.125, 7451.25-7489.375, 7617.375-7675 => -1.1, 11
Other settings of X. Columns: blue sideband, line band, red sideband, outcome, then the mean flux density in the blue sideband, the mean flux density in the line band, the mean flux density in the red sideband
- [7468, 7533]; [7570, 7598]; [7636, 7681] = -0.6 AA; 11.1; 11.3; 11.1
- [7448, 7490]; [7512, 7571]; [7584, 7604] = -1.9 AA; 10.9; 11.5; 11.2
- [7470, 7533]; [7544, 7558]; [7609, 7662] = 0.2 AA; 11.1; 11.1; 11.4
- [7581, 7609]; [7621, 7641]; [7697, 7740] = -0.8 AA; 11.1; 11.5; 10.9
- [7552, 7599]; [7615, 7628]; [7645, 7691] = 0.3 AA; 11.4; 11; 11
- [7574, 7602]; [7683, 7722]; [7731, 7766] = 1.1 AA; 11.3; 10.9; 11.1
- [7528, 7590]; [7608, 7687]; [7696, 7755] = -1.1 AA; 11.3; 11.3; 10.9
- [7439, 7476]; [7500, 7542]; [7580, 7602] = -1.1 AA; 11.1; 11.4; 11.2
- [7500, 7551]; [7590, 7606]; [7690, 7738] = 0.3 AA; 11.4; 11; 10.9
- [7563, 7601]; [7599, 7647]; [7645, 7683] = -0.7 AA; 11.4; 11.4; 11.1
